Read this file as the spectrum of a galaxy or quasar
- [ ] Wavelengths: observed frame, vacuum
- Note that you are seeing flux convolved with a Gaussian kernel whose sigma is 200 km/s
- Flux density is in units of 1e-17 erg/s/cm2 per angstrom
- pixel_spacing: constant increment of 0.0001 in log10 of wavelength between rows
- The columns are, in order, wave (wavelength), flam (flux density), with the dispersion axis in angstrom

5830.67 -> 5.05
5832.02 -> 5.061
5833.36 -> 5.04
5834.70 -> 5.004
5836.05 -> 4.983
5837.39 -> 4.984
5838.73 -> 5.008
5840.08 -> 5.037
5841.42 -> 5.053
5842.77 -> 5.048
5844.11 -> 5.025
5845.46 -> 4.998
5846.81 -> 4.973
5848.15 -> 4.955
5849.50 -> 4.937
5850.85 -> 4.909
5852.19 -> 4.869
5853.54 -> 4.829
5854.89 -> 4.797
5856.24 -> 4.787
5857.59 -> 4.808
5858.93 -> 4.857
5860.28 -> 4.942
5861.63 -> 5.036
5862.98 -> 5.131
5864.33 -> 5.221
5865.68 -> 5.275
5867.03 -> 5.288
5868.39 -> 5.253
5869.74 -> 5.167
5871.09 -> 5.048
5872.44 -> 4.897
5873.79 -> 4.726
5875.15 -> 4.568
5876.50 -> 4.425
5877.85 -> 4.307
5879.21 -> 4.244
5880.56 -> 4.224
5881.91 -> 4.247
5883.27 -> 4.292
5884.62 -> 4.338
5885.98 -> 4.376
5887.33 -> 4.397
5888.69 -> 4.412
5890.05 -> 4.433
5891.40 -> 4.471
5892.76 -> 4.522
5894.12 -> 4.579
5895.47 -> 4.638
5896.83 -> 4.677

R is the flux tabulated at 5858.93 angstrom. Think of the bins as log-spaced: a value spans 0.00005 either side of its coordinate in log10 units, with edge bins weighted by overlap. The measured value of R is 4.857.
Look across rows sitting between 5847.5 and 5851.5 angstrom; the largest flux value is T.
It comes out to 4.955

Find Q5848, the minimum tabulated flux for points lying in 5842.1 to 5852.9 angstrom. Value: 4.869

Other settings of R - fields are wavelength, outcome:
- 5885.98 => 4.376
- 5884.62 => 4.338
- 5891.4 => 4.471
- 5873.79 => 4.726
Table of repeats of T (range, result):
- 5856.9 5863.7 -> 5.131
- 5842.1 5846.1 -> 5.048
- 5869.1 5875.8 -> 5.167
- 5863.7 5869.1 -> 5.288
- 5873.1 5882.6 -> 4.726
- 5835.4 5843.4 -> 5.053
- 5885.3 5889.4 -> 4.412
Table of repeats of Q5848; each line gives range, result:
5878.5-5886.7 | 4.224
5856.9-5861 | 4.808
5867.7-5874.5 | 4.726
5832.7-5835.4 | 5.004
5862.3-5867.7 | 5.131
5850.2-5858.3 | 4.787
